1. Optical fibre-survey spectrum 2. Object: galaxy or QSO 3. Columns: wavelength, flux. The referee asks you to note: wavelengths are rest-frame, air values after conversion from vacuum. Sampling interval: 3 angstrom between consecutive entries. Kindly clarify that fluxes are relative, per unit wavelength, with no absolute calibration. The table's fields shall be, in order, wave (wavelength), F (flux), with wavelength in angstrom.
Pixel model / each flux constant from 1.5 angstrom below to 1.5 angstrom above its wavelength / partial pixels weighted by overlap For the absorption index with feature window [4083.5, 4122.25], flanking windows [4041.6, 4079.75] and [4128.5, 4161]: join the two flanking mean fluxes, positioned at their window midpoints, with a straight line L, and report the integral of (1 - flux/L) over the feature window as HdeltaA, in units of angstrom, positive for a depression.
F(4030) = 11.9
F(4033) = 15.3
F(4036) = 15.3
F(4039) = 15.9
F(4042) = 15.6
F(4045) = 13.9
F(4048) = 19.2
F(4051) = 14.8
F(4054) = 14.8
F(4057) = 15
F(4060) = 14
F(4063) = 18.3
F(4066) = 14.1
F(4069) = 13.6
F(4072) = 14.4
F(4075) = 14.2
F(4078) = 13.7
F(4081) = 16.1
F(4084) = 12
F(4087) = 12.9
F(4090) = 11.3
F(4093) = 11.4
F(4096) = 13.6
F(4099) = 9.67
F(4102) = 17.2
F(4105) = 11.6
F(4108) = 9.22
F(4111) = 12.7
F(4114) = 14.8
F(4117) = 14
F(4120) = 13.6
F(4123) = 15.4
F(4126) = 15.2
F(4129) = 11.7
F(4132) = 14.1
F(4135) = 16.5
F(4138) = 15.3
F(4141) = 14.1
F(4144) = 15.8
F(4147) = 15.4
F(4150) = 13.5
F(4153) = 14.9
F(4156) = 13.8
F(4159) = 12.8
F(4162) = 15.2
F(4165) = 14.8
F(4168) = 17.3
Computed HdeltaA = 5.4 angstrom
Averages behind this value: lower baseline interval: 15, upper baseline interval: 14.4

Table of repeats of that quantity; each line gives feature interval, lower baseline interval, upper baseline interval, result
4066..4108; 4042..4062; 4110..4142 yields 5.1 angstrom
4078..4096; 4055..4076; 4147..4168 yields 2.3 angstrom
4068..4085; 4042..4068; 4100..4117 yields 0.5 angstrom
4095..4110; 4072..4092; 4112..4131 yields 1.7 angstrom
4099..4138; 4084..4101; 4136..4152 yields -0.9 angstrom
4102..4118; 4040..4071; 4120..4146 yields 2.2 angstrom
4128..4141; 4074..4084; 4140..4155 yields 0.2 angstrom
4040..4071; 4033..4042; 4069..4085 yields -0.9 angstrom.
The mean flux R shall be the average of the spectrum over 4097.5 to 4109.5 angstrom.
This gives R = 11.9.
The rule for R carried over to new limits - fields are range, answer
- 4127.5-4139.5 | 14.4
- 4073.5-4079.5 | 13.9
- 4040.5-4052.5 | 15.9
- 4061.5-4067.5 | 16.2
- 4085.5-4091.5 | 12.1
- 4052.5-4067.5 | 15.2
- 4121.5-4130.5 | 14.1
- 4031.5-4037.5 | 15.3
